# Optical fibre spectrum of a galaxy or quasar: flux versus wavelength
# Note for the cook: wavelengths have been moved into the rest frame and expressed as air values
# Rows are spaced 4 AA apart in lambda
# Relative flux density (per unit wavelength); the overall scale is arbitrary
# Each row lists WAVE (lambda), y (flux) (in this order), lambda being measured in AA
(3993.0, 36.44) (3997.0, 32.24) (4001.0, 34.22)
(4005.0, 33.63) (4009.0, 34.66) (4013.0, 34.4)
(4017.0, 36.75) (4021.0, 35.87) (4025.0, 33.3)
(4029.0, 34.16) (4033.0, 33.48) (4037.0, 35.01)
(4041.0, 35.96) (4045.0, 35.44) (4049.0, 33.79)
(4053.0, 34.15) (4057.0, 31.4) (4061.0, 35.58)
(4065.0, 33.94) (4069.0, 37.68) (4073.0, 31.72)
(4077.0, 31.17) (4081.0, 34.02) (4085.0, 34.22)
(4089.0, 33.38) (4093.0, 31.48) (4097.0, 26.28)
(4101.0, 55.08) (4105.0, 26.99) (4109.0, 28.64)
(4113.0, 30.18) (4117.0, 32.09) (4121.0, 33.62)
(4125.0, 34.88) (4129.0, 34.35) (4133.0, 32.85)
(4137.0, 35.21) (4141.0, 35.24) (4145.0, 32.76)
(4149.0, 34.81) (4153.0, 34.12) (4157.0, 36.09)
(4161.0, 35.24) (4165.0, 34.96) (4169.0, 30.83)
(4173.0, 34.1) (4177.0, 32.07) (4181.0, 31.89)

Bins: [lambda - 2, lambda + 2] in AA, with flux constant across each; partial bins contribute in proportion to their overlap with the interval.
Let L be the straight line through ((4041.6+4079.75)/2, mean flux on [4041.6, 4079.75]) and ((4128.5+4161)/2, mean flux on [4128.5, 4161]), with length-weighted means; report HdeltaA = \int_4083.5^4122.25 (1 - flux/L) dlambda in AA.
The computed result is 1.2 AA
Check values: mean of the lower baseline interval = 34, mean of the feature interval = 33.2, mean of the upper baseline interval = 34.5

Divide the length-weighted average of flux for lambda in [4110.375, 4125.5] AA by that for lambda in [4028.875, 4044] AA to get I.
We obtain 0.9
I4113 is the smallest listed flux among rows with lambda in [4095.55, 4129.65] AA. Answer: 26.28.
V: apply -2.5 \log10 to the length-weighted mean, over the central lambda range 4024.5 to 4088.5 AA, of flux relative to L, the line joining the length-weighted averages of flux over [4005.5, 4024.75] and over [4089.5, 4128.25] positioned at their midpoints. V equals 0.01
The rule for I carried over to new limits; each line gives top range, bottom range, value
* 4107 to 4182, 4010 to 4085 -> 0.97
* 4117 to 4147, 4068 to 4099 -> 1.05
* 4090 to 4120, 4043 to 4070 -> 0.96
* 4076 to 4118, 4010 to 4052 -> 0.95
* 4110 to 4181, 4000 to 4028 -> 0.97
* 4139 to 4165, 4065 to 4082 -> 1.03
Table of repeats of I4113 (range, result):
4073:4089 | 31.17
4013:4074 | 31.4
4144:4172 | 30.83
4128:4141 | 32.85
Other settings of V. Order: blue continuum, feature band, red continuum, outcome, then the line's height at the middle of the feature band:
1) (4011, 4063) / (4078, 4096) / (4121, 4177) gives 0.05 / 34.4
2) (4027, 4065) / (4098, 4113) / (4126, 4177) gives -0.03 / 34.2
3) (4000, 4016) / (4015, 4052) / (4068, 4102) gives -0.01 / 34.4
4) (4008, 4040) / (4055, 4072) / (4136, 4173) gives 0.00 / 34.6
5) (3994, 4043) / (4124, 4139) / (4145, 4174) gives 0.00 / 34.3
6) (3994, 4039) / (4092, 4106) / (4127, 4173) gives -0.05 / 34.3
